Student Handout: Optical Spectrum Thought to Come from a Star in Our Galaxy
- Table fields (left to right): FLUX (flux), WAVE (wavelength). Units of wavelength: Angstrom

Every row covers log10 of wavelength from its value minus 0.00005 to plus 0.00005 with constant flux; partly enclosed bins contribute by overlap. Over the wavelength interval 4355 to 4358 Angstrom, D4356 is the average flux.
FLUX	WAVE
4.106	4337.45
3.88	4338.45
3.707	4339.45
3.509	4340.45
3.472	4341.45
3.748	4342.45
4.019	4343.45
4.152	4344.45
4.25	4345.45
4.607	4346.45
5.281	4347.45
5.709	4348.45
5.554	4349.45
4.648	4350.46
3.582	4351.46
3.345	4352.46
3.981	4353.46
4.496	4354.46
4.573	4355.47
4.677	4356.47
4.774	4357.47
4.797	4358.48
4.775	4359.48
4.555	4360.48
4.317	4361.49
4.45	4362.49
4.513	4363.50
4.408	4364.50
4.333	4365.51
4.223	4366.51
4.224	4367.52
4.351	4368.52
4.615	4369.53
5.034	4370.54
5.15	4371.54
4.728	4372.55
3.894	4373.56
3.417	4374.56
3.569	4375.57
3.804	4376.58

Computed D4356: 4.68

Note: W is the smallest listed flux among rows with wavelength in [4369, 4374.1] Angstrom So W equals 3.894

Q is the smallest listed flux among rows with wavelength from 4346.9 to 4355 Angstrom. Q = 3.345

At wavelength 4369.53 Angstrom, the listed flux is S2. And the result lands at 4.615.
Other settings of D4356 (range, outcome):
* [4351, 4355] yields 3.86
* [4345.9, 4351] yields 5.14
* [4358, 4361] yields 4.71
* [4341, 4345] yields 3.86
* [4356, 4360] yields 4.76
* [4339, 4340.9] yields 3.61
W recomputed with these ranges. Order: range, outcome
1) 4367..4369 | 4.224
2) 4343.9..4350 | 4.152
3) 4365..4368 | 4.223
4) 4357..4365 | 4.317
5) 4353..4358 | 3.981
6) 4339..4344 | 3.472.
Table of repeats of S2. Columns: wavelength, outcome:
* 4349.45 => 5.554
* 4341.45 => 3.472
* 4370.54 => 5.034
